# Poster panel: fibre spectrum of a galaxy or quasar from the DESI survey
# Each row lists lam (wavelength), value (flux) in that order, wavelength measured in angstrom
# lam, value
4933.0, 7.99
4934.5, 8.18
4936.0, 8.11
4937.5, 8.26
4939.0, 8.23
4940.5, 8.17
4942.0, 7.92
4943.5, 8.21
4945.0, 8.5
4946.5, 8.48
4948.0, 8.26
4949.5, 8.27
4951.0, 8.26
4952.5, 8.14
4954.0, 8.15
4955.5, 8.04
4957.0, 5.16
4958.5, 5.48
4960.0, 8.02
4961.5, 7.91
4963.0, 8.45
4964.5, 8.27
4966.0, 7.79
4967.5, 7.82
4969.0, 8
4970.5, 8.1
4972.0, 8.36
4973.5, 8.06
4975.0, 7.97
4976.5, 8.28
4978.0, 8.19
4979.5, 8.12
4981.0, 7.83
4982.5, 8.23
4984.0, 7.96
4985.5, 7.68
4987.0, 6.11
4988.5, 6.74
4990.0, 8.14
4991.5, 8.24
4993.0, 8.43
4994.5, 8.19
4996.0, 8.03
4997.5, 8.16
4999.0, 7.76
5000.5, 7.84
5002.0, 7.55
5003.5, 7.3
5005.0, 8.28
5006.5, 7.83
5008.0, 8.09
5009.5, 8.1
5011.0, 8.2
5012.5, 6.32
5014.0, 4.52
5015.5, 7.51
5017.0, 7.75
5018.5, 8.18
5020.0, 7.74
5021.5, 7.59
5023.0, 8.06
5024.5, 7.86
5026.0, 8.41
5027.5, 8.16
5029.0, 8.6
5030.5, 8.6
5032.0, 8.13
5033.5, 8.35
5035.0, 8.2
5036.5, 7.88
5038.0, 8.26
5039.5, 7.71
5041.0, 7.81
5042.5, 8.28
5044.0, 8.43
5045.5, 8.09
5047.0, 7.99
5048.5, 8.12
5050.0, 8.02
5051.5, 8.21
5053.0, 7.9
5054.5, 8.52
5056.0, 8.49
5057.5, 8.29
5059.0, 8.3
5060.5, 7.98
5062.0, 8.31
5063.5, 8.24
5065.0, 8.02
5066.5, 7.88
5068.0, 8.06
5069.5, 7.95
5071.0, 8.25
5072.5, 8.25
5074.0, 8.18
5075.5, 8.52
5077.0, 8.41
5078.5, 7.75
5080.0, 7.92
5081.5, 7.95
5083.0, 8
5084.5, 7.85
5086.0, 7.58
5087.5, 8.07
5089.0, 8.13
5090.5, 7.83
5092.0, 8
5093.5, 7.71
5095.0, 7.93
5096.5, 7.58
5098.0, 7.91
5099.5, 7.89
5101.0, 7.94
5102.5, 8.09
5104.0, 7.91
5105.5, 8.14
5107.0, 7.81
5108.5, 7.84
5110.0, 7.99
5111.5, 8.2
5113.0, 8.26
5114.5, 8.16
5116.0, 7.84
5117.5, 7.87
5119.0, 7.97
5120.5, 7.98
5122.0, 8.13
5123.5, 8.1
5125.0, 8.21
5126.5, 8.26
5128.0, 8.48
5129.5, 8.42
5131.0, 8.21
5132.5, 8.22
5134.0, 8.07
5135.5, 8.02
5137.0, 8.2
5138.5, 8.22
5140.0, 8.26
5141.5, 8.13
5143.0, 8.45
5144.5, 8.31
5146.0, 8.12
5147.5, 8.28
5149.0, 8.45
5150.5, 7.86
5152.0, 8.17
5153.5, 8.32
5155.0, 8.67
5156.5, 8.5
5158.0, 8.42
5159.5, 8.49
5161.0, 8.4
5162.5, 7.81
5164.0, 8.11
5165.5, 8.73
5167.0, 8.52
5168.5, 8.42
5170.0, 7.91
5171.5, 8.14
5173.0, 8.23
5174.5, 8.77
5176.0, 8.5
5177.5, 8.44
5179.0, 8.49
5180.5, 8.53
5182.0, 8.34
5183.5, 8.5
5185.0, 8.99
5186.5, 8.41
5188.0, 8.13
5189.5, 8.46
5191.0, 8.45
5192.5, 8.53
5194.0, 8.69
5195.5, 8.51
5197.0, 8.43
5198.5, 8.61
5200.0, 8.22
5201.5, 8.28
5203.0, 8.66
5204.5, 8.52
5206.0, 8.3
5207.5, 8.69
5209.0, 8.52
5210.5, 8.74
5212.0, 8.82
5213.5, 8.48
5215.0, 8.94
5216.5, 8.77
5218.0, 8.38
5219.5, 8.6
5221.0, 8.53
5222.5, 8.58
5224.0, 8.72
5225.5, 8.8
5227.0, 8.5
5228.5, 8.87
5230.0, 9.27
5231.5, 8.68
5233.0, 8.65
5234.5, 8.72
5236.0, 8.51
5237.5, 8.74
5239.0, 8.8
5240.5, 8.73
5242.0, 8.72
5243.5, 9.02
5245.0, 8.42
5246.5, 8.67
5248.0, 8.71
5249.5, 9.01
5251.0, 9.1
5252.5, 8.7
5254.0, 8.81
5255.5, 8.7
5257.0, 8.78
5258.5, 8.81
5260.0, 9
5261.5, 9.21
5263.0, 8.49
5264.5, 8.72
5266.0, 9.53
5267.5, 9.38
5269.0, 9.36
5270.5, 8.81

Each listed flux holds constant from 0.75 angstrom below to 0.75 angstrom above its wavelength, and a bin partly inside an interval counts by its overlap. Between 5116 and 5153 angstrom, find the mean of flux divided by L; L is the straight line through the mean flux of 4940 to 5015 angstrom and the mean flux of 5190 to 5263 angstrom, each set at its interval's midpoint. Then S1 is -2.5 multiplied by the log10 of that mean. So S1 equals 0.02 mag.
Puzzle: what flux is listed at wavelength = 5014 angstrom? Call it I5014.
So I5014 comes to 4.52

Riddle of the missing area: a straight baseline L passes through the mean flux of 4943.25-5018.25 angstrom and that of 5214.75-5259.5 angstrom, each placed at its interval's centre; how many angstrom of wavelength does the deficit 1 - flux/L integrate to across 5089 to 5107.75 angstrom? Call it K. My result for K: 0.7 angstrom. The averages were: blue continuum 7.78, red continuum 8.74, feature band 7.9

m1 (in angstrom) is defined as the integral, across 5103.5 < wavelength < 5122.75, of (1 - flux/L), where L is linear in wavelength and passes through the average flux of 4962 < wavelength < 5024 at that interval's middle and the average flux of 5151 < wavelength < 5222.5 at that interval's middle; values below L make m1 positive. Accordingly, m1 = 0.5 angstrom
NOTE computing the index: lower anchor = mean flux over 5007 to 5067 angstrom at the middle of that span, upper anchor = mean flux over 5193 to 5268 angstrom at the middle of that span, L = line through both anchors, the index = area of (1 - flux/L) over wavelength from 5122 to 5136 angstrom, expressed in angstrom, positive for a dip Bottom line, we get 0.18 angstrom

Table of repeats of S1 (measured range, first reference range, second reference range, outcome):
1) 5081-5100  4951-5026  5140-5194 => 0.03 mag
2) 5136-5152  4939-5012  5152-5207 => 0.01 mag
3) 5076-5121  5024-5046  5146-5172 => 0.04 mag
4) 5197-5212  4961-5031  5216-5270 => 0.02 mag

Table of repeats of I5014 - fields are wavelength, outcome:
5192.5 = 8.53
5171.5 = 8.14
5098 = 7.91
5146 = 8.12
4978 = 8.19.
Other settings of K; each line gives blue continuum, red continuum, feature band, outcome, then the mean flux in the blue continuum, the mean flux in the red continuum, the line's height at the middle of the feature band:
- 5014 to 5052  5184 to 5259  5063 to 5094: 0.51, 8.01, 8.65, 8.16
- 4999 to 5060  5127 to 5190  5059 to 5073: -0.11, 7.93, 8.33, 8.05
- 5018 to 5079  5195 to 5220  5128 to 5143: 0.27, 8.15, 8.56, 8.37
